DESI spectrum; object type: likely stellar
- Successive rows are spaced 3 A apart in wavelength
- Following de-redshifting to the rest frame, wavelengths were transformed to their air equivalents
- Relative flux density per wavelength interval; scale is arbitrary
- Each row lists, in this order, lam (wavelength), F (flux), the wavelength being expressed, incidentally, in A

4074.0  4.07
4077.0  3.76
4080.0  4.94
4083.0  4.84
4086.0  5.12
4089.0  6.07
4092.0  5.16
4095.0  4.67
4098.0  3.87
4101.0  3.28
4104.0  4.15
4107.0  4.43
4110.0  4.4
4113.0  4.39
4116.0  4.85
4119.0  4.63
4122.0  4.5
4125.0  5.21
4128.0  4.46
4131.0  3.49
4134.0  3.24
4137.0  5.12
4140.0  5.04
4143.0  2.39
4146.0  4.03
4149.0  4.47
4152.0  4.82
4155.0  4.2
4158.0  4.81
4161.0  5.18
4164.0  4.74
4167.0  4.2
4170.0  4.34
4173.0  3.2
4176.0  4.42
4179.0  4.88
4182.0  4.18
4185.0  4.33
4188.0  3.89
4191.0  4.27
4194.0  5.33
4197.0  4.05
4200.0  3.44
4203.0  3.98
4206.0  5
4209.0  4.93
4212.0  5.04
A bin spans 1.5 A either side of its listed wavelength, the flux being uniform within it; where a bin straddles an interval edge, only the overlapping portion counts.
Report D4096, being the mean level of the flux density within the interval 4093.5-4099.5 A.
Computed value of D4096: 4.27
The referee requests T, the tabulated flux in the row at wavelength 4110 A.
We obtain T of 4.4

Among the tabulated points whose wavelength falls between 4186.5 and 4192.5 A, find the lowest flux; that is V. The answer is 3.89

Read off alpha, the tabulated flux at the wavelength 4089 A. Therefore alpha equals 6.07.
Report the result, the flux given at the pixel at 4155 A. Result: 4.2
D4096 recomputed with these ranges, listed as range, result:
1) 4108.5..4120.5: 4.57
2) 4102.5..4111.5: 4.33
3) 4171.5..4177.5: 3.81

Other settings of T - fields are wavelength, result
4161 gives 5.18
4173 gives 3.2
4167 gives 4.2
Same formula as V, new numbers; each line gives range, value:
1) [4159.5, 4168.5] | 4.2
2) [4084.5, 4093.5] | 5.12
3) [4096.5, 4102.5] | 3.28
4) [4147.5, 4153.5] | 4.47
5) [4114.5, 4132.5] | 3.49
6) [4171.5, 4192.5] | 3.2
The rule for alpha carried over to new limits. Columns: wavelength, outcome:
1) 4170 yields 4.34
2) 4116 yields 4.85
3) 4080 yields 4.94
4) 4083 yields 4.84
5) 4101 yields 3.28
